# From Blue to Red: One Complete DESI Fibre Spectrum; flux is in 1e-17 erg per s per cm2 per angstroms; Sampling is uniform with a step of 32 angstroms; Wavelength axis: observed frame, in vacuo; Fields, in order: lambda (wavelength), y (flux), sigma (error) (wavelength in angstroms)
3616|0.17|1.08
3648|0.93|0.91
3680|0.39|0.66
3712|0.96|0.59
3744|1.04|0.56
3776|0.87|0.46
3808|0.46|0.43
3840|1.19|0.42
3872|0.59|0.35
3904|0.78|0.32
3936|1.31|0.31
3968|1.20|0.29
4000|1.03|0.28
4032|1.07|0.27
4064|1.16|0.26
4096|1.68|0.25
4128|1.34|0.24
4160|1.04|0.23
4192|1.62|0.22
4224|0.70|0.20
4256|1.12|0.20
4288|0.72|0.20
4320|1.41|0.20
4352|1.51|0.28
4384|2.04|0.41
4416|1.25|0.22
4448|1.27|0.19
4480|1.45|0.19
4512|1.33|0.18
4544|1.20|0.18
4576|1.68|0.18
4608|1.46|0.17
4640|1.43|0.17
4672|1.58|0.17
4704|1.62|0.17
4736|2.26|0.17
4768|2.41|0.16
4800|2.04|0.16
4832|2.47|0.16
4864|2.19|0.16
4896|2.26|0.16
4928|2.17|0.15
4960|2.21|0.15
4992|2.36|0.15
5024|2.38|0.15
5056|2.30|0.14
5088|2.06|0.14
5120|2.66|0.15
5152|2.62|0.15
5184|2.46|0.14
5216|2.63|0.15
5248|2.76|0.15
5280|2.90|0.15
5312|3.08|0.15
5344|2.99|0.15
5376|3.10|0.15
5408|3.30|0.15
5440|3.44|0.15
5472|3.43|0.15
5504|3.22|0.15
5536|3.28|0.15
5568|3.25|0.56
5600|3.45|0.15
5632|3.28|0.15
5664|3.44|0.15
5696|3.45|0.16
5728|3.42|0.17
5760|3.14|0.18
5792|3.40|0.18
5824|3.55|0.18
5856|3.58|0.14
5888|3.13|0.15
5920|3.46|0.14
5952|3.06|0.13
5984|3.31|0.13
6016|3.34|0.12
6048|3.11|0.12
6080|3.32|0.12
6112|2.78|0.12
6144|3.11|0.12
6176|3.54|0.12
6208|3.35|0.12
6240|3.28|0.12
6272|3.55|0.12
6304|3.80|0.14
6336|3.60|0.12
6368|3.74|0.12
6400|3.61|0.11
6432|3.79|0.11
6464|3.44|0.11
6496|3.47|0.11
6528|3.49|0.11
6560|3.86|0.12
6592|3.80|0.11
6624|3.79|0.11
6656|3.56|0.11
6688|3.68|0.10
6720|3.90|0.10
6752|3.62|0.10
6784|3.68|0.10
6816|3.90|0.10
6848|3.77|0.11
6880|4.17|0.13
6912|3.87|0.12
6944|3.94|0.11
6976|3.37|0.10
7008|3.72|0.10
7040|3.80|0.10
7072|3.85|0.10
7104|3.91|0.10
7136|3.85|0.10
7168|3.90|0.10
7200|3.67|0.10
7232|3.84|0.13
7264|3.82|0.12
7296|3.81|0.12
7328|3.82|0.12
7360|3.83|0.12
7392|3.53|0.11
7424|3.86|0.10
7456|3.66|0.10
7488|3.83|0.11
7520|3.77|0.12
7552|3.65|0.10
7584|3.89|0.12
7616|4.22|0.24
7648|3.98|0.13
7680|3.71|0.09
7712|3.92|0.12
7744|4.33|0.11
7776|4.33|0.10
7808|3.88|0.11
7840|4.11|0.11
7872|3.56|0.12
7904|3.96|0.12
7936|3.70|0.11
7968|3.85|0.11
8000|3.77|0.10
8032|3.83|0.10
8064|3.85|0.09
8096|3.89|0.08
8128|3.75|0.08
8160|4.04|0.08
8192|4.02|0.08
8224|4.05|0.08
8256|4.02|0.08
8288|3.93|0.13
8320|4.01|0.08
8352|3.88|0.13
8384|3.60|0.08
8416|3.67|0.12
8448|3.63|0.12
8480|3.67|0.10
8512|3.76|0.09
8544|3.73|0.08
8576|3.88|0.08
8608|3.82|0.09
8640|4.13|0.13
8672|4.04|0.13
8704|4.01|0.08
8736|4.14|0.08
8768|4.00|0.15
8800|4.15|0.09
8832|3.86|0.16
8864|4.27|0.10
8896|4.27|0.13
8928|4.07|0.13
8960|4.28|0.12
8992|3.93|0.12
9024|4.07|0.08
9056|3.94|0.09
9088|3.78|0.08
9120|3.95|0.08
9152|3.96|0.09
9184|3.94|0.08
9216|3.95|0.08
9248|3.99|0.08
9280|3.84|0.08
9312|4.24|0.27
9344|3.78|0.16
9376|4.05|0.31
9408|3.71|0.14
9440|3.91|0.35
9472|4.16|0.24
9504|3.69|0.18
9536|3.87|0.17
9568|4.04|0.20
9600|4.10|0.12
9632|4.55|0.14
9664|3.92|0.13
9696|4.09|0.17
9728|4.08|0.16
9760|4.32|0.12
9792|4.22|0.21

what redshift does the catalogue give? 0.18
